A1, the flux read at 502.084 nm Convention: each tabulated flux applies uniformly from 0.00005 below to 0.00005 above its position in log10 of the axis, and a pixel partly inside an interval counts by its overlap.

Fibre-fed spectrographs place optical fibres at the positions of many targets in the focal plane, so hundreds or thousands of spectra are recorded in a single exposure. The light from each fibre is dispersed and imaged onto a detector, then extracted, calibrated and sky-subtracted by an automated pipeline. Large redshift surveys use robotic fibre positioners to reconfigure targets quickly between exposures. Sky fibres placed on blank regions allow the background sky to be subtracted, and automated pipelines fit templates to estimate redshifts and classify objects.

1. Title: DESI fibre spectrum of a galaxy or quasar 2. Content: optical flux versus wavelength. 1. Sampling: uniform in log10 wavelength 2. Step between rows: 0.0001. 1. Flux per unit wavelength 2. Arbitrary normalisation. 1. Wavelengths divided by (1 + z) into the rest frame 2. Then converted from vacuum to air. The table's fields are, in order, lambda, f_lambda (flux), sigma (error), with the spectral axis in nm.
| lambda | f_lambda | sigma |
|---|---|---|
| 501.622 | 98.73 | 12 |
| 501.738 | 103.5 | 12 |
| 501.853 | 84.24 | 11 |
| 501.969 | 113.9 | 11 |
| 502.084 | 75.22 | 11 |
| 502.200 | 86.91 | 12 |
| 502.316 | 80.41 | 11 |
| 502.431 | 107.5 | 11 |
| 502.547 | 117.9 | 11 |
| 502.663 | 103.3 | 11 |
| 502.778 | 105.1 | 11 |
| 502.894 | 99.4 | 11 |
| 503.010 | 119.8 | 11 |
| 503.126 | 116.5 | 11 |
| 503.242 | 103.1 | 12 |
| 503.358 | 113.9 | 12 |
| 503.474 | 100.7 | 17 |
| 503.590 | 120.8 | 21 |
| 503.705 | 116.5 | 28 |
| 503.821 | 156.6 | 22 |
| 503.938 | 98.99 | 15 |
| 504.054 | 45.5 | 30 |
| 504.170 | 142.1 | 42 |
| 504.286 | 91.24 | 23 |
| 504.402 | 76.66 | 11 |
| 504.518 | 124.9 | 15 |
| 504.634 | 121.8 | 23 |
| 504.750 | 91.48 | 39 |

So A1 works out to 75.22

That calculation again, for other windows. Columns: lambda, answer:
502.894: 99.4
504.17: 142.1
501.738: 103.5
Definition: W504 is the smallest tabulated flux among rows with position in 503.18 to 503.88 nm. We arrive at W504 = 100.7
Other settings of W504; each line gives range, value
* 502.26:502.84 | 80.41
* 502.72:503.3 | 99.4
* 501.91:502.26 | 75.22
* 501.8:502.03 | 84.24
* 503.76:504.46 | 45.5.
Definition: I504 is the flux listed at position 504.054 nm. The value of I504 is 45.5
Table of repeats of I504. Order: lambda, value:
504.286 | 91.24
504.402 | 76.66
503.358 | 113.9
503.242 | 103.1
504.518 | 124.9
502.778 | 105.1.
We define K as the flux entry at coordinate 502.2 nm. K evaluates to 86.91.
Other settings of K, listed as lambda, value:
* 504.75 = 91.48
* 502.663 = 103.3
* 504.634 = 121.8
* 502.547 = 117.9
